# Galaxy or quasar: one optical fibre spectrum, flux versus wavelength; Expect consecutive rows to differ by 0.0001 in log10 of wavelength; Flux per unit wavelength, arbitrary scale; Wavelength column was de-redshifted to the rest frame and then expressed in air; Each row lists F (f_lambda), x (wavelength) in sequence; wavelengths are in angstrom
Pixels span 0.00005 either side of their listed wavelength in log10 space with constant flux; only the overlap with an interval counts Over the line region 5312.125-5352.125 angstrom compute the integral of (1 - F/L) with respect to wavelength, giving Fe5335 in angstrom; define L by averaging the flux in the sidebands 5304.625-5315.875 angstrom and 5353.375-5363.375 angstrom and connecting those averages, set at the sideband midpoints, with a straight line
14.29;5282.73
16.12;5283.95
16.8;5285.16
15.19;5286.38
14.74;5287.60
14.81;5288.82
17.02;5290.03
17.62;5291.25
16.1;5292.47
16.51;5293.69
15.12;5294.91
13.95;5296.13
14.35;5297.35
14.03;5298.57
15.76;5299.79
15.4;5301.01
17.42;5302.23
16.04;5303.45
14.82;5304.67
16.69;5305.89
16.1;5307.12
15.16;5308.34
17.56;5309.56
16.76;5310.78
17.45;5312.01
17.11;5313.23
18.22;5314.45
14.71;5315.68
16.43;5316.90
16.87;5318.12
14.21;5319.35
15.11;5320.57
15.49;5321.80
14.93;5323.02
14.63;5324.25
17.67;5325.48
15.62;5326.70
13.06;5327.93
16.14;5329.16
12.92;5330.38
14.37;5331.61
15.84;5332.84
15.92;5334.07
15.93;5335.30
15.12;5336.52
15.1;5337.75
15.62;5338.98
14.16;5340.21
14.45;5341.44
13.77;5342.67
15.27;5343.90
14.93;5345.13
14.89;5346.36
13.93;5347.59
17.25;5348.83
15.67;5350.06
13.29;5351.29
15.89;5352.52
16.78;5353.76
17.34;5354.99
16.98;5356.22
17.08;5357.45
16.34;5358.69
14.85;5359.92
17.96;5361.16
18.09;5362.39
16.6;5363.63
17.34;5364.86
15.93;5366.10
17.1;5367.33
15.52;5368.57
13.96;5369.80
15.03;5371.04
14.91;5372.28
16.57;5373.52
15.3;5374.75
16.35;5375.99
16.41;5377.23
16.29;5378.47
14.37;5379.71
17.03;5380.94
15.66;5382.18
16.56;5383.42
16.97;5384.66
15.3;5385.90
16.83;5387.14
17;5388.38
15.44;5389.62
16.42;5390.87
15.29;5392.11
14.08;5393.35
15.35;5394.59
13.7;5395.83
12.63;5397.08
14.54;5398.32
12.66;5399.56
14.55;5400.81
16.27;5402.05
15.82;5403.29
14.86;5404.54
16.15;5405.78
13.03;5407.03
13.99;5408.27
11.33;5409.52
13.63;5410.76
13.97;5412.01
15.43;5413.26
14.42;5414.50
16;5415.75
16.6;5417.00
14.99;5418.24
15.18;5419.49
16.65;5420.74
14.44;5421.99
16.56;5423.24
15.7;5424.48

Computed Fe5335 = 3.4 angstrom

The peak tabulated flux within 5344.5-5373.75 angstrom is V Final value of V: 18.09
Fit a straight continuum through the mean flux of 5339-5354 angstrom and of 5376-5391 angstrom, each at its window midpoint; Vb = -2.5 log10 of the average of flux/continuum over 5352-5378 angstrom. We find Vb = -0.049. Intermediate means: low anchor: 15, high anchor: 16.2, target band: 16.3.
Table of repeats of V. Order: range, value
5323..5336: 17.67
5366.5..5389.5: 17.1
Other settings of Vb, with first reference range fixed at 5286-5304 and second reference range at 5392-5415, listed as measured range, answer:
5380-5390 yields -0.13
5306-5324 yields -0.05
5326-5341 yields 0.01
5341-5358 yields -0.04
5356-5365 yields -0.14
